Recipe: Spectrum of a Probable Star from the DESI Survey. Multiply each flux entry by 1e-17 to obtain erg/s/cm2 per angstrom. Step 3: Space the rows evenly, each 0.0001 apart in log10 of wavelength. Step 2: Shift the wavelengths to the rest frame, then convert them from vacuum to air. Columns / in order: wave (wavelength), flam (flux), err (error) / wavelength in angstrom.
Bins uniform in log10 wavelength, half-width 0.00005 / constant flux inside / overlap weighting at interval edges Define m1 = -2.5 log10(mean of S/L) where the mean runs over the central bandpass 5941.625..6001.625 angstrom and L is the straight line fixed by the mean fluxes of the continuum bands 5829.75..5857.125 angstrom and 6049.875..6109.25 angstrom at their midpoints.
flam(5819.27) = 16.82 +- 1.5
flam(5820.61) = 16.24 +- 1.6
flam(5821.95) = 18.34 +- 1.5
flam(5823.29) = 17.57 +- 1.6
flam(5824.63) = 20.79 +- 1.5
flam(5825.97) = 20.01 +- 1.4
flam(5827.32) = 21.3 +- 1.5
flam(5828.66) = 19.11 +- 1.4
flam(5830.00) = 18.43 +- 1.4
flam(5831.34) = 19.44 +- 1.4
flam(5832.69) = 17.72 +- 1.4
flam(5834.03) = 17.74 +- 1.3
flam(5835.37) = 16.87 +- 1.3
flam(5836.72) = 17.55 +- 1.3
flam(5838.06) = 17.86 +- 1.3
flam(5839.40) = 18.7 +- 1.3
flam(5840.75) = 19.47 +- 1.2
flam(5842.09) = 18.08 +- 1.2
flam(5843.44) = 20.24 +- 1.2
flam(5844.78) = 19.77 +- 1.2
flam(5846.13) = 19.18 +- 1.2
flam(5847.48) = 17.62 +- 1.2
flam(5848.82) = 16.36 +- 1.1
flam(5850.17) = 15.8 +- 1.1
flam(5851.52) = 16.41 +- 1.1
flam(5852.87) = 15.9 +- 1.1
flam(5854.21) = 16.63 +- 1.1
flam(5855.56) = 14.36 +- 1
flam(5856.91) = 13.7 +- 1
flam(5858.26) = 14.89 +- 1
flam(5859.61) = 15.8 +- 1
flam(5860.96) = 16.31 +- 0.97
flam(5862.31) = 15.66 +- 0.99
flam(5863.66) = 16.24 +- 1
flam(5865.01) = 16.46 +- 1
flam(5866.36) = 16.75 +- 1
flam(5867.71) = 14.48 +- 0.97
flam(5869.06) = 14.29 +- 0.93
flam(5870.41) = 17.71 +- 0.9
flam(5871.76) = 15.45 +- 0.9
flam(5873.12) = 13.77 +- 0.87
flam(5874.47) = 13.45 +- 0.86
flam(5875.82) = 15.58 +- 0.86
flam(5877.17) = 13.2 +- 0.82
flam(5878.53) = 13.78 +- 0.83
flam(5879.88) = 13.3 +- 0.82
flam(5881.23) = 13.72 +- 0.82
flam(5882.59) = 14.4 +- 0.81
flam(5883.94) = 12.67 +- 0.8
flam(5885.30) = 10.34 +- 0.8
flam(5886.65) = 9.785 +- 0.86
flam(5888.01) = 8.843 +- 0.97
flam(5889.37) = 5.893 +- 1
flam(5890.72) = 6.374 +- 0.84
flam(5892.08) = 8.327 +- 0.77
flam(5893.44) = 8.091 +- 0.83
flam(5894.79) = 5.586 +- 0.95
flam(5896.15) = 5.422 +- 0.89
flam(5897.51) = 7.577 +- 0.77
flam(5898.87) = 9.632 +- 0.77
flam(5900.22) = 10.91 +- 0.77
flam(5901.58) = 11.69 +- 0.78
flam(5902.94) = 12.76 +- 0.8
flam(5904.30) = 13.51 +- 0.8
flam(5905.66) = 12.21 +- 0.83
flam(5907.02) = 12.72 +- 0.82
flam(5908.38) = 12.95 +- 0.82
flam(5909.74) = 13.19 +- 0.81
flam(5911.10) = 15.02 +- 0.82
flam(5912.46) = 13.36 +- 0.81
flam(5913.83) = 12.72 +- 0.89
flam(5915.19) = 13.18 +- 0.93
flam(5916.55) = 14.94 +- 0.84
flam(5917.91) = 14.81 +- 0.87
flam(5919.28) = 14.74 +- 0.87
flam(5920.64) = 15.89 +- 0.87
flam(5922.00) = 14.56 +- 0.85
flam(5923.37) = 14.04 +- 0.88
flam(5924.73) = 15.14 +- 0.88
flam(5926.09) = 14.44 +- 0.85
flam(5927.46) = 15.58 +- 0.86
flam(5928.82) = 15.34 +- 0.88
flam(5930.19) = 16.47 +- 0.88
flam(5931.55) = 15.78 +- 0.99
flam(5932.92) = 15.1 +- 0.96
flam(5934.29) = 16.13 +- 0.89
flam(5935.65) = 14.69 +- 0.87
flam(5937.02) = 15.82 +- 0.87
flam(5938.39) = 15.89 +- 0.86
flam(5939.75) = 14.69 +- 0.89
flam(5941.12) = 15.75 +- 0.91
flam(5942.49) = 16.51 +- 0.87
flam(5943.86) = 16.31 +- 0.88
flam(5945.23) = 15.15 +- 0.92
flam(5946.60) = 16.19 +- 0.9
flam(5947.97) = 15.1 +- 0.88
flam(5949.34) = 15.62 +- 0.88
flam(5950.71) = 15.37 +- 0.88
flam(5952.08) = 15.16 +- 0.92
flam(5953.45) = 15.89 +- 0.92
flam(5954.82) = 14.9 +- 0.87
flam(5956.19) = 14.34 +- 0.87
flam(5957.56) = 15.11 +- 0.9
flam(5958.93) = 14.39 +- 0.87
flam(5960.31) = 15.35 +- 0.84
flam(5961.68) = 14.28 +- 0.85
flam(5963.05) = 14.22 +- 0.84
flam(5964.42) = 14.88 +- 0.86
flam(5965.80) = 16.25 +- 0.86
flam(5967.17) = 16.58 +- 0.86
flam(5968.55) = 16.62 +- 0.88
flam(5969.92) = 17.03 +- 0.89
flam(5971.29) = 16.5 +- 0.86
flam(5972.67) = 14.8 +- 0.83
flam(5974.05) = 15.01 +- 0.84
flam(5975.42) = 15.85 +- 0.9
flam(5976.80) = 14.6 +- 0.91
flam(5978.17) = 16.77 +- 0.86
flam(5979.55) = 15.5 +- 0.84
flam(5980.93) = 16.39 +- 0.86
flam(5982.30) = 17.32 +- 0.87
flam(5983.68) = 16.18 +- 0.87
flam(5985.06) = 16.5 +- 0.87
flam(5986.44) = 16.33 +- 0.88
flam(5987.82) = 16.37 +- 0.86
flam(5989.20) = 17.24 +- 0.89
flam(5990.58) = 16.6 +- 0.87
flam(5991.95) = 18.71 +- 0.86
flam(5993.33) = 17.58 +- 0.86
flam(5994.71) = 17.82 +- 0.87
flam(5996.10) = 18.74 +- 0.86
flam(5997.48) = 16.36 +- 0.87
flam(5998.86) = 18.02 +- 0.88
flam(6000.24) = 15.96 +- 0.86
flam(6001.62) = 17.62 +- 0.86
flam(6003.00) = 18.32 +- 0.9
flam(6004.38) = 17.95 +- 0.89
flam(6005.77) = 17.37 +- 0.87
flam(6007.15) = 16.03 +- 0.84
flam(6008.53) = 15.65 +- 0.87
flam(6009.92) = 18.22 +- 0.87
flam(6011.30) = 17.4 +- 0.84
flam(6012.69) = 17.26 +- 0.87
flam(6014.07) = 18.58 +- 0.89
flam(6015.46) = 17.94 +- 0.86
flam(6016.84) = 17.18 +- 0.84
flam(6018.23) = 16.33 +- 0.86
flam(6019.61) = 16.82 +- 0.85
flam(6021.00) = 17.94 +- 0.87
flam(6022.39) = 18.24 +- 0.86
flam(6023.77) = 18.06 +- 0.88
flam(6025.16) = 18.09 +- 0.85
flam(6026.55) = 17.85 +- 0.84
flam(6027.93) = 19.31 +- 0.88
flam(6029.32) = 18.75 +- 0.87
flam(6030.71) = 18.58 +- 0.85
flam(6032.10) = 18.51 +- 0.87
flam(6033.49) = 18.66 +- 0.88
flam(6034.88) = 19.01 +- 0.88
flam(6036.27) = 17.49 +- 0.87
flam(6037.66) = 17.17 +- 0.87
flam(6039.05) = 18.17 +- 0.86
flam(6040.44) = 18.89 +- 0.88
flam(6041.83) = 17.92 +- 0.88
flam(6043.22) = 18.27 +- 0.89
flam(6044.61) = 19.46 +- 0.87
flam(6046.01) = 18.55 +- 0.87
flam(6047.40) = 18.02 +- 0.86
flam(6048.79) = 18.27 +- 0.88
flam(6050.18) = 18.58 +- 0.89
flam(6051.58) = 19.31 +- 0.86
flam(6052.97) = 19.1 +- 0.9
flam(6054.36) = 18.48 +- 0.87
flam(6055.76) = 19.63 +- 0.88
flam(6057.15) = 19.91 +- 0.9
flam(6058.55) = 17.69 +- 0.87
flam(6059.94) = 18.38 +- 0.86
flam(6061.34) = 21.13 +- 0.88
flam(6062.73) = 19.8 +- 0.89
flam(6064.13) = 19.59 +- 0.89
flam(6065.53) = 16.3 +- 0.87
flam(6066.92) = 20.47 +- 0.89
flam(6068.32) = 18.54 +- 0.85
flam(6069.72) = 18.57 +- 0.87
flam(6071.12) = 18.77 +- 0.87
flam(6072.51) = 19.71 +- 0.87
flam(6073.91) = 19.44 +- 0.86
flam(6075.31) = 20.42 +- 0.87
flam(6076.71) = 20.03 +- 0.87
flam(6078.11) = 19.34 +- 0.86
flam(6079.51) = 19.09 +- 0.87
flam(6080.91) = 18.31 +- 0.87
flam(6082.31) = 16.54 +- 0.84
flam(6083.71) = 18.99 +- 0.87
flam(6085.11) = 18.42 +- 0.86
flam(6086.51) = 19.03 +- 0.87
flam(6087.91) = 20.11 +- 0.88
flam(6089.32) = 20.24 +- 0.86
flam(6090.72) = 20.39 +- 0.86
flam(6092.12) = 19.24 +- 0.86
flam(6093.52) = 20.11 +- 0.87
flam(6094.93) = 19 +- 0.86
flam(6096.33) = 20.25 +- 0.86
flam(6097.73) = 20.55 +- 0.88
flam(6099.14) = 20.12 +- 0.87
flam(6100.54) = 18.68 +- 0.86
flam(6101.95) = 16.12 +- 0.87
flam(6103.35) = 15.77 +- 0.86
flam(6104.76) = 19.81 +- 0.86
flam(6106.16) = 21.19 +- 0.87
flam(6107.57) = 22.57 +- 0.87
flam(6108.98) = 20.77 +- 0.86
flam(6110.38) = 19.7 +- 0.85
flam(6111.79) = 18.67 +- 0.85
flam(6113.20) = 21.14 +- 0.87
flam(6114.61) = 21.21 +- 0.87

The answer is 0.15 mag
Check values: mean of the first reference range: 17.6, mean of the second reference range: 19.3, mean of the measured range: 16.1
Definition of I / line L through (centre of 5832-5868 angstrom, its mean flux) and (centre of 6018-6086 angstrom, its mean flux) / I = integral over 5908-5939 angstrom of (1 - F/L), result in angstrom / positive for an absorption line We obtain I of 4.9 angstrom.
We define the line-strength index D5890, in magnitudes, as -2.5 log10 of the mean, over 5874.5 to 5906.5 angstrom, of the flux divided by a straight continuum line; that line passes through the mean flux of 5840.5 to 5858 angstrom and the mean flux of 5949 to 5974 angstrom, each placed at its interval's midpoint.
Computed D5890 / 0.47 mag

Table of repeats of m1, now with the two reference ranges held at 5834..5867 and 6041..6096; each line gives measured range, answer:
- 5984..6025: 0.067 mag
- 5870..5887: 0.253 mag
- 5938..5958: 0.159 mag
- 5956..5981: 0.168 mag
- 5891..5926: 0.403 mag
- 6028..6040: 0.022 mag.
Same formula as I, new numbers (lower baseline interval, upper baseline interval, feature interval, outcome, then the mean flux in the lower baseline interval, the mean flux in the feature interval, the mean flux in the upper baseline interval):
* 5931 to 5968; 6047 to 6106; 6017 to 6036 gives -0.5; 15.4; 18.1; 19.1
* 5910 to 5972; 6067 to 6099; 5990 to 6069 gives -1.6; 15.2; 18.2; 19.4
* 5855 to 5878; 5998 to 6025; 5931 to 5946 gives 0.6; 15.2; 15.6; 17.4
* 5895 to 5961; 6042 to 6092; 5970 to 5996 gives -0.7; 14.2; 16.5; 19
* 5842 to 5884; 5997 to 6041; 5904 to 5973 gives 6.9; 15.7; 15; 17.7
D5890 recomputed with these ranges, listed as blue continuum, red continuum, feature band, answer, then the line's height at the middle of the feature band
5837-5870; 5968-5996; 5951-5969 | 0.093 mag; 16.6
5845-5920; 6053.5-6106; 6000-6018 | -0.020 mag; 17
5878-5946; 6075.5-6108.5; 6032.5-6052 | -0.051 mag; 17.6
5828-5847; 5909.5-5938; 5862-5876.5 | 0.117 mag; 17.2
